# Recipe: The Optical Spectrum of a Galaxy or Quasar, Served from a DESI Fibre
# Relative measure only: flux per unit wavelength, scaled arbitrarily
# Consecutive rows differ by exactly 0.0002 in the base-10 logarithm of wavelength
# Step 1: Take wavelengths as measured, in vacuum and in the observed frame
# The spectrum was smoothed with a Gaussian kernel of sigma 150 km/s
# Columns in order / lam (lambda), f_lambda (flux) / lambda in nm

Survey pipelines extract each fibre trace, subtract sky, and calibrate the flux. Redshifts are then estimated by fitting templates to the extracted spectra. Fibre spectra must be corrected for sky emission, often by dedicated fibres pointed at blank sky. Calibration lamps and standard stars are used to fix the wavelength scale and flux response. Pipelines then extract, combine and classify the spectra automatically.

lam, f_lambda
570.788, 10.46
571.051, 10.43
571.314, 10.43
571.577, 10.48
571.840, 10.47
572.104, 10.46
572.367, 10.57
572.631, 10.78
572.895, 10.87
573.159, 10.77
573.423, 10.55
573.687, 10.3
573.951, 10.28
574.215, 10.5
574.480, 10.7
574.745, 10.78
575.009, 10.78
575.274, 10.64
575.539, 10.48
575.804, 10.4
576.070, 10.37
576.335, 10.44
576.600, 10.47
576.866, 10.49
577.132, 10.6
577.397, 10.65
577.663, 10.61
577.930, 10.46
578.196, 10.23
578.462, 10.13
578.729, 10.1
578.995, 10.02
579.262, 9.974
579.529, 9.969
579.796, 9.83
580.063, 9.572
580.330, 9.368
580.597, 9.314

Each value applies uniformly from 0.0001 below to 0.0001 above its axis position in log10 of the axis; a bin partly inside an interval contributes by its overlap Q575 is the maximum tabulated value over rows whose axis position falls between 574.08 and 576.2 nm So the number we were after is 10.78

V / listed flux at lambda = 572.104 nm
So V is 10.46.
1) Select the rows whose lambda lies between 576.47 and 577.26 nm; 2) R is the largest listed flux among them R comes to 10.6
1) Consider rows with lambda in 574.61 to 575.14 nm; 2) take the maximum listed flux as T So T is 10.78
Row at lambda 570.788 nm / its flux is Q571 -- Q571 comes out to 10.46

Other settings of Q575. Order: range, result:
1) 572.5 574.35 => 10.87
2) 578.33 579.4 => 10.13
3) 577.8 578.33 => 10.46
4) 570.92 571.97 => 10.48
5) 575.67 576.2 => 10.4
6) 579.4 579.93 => 9.969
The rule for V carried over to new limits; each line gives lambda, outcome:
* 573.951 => 10.28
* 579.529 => 9.969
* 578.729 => 10.1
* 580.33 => 9.368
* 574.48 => 10.7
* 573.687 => 10.3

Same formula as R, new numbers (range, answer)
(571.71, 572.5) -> 10.57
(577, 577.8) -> 10.65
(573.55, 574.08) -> 10.3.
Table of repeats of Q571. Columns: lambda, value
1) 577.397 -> 10.65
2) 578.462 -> 10.13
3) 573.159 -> 10.77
